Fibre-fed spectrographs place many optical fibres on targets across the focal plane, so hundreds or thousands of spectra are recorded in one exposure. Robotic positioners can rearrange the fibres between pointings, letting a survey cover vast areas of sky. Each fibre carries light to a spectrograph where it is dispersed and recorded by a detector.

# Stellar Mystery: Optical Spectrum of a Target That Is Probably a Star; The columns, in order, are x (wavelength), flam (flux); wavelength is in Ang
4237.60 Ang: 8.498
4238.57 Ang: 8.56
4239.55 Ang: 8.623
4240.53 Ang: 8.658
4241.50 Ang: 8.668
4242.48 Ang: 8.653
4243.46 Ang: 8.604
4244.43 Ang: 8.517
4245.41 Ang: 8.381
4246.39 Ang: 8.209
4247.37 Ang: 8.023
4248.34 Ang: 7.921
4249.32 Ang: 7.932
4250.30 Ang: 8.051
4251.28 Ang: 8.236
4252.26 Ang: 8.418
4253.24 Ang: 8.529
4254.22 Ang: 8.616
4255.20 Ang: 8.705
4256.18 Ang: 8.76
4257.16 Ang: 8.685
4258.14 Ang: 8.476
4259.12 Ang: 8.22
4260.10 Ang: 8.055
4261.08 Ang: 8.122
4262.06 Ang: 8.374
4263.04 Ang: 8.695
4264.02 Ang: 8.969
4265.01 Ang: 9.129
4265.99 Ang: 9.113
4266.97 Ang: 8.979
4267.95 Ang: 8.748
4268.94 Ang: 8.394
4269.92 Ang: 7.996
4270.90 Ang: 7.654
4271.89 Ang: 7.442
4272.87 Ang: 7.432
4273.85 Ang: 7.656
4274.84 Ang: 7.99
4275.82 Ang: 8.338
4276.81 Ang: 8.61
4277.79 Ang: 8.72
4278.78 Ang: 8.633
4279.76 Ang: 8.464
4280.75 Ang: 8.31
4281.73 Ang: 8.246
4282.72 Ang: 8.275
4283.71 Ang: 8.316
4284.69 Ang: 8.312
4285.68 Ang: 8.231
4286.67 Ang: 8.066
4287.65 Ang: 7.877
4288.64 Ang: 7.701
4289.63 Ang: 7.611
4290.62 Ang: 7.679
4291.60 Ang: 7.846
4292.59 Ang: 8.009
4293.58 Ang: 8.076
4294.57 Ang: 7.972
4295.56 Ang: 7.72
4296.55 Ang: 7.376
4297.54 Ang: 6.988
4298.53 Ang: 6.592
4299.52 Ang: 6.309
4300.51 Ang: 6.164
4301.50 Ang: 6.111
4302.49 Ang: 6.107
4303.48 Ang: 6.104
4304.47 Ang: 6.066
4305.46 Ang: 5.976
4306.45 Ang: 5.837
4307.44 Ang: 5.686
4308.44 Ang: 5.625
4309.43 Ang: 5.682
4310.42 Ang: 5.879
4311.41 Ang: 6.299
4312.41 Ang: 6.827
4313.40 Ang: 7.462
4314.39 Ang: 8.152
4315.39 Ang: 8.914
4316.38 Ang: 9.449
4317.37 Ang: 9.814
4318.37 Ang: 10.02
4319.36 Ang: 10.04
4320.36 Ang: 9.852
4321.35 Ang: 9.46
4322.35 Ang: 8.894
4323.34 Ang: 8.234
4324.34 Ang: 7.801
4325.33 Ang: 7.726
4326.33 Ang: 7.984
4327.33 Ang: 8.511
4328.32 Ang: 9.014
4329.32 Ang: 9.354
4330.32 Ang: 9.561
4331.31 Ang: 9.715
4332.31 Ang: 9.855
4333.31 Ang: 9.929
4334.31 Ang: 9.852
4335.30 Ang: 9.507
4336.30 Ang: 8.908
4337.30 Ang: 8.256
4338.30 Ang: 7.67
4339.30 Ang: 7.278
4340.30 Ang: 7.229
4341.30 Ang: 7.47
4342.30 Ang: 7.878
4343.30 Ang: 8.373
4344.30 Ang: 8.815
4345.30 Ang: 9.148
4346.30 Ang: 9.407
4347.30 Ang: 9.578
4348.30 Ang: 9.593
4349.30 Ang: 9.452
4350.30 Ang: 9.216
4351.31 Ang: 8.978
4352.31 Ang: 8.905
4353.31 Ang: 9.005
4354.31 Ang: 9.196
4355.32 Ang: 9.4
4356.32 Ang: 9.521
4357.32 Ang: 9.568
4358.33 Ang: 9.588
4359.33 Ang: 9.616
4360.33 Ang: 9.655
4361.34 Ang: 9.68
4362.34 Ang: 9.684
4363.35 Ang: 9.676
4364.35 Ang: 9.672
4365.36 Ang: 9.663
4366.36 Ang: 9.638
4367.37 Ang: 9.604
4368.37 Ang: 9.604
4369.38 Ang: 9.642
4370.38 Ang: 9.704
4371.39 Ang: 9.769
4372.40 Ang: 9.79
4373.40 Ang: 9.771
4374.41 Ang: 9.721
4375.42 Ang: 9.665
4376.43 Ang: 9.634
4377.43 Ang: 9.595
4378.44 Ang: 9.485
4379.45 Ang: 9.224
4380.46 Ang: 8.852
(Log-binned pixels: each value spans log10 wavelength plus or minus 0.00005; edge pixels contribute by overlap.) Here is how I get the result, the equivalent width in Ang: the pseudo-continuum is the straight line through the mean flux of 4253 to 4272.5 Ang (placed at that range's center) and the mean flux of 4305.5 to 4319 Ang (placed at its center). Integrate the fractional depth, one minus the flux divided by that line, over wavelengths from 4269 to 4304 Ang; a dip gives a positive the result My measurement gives 1.1 Ang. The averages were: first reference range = 8.48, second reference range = 7.34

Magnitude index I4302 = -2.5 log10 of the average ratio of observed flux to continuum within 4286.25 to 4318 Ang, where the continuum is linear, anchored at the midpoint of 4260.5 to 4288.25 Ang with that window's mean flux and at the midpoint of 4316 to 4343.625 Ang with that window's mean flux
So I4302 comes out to 0.20 mag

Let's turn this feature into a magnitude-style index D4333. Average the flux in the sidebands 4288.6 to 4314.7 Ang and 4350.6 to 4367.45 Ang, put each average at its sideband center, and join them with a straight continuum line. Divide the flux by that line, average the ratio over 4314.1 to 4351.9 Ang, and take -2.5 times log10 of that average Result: -0.09 mag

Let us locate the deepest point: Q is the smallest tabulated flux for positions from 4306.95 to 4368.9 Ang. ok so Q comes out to 5.625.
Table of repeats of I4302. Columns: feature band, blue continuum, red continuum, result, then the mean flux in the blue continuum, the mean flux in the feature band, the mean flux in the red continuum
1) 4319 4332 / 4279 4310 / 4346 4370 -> -0.08 mag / 7.21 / 8.94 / 9.48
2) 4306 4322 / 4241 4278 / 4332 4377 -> 0.14 mag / 8.37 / 7.83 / 9.24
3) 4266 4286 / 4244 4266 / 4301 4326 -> -0.02 mag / 8.42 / 8.26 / 7.53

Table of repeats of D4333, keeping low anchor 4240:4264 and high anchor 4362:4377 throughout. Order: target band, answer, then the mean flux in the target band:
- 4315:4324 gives -0.03 mag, 9.39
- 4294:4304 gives 0.30 mag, 6.75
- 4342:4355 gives 0.05 mag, 9.06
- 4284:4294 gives 0.11 mag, 7.95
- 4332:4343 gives 0.10 mag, 8.5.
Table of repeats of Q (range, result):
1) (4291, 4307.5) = 5.686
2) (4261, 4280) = 7.432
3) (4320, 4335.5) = 7.726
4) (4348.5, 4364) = 8.905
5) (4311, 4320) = 6.299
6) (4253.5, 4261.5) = 8.055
